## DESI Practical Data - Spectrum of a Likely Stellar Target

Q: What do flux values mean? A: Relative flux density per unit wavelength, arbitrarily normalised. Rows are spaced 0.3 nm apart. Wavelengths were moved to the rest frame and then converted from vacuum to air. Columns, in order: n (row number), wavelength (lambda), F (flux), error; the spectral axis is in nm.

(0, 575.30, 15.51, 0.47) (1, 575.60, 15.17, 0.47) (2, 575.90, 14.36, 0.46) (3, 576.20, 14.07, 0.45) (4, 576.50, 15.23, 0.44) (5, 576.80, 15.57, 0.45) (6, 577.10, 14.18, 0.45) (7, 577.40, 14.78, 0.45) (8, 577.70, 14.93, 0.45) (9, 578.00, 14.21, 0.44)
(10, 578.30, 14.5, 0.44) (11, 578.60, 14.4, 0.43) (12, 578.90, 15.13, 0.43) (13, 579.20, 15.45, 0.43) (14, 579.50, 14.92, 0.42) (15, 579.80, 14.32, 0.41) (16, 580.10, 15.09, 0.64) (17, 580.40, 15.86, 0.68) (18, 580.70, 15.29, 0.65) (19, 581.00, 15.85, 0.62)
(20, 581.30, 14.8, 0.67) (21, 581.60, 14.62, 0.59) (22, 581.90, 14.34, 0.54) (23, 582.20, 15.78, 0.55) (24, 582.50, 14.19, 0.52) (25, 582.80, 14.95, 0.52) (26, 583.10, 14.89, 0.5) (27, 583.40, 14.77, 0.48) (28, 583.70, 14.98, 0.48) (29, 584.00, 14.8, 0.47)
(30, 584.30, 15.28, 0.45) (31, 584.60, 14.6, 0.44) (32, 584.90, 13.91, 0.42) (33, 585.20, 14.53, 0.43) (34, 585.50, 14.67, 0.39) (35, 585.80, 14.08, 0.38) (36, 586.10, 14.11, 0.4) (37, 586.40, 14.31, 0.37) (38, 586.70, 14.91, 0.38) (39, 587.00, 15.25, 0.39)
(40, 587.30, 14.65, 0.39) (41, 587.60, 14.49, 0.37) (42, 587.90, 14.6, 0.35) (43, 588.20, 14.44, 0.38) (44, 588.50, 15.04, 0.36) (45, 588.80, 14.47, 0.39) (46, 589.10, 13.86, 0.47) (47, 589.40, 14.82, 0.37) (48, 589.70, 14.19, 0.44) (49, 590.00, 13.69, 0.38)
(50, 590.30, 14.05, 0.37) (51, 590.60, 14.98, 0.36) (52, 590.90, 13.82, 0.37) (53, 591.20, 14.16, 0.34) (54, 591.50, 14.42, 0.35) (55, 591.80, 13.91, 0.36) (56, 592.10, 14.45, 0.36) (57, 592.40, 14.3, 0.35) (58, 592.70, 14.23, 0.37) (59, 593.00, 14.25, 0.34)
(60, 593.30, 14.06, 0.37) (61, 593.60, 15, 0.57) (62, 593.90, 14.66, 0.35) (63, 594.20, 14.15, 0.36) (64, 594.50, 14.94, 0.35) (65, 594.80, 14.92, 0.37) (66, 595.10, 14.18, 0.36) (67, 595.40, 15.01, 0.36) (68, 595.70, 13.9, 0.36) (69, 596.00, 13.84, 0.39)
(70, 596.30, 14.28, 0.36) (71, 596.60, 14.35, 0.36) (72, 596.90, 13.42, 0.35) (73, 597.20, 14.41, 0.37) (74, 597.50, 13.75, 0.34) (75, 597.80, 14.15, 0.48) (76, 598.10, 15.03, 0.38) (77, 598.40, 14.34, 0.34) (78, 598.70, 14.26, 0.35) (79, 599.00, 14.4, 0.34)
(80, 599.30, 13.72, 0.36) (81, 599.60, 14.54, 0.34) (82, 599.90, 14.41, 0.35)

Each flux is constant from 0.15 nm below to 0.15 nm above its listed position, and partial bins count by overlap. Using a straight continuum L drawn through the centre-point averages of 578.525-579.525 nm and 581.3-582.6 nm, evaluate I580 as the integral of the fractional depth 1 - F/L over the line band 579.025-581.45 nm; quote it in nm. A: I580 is -0.046 nm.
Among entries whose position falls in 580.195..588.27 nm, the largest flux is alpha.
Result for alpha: 15.86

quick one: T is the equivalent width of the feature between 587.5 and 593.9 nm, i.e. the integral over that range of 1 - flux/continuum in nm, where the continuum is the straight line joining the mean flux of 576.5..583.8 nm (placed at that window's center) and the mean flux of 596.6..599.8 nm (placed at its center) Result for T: 0.07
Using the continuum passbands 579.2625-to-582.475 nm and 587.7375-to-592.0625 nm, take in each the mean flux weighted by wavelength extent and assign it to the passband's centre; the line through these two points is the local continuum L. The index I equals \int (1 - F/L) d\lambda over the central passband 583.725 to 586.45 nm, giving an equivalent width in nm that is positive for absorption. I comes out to 0.039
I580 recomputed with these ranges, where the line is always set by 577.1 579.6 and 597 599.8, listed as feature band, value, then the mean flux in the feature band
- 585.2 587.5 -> -0.001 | 14.6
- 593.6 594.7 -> -0.021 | 14.7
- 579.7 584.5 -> -0.108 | 15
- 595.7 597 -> 0.031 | 14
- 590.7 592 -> 0.028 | 14.1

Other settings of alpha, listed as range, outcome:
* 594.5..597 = 15.01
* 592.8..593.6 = 15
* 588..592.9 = 15.04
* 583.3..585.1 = 15.28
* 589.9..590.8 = 14.98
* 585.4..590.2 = 15.25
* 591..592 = 14.42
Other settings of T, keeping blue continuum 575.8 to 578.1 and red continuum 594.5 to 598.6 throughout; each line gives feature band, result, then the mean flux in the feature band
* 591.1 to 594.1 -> 0.01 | 14.3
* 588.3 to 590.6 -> 0.01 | 14.3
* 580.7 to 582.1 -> -0.04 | 15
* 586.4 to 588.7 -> -0.04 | 14.7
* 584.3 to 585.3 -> 0.00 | 14.5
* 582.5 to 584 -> -0.03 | 14.8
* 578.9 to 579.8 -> -0.02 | 15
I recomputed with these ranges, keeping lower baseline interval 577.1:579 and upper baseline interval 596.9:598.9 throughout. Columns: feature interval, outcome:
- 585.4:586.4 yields 0.014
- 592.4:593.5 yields 0.009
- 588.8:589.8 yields 0.006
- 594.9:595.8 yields -0.007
